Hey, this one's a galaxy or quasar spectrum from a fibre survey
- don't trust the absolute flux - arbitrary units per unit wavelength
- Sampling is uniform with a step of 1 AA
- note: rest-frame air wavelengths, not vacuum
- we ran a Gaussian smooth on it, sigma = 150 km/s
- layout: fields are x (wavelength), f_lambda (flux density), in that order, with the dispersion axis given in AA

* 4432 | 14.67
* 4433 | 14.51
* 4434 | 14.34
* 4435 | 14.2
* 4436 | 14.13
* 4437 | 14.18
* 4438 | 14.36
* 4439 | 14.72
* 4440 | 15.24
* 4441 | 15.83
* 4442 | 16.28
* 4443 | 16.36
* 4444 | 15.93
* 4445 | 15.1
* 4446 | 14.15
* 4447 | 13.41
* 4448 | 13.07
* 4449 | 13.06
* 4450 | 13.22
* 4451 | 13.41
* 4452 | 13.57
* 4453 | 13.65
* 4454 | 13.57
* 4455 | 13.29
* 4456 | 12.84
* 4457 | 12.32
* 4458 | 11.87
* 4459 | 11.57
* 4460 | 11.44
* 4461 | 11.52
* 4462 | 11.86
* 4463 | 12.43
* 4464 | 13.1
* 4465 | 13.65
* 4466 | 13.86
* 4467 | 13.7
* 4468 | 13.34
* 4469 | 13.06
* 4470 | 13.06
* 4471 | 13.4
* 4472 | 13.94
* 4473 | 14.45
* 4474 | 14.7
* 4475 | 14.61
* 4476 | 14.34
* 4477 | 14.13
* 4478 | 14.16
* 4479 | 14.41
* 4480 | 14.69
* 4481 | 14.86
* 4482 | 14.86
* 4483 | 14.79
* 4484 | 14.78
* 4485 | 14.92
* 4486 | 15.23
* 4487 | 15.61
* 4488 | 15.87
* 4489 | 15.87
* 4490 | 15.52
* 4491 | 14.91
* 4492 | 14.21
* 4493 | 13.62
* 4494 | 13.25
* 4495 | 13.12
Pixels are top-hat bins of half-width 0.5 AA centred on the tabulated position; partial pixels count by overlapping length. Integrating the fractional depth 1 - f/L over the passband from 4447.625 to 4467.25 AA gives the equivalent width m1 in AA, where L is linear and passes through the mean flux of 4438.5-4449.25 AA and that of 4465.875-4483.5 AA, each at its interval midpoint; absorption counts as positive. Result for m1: 2.3 AA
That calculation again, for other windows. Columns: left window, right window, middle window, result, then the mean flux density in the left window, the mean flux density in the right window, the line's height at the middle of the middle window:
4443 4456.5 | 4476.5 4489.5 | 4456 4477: 1.8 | 13.8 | 14.9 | 14.4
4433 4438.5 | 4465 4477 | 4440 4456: -0.1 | 14.3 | 13.9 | 14.1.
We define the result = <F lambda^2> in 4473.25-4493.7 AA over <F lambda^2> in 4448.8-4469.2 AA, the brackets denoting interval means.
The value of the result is 1.16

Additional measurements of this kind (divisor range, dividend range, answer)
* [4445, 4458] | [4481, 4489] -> 1.16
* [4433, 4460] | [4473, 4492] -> 1.08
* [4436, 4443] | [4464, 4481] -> 0.94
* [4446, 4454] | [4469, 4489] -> 1.10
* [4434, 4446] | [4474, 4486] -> 0.99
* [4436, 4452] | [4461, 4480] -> 0.95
